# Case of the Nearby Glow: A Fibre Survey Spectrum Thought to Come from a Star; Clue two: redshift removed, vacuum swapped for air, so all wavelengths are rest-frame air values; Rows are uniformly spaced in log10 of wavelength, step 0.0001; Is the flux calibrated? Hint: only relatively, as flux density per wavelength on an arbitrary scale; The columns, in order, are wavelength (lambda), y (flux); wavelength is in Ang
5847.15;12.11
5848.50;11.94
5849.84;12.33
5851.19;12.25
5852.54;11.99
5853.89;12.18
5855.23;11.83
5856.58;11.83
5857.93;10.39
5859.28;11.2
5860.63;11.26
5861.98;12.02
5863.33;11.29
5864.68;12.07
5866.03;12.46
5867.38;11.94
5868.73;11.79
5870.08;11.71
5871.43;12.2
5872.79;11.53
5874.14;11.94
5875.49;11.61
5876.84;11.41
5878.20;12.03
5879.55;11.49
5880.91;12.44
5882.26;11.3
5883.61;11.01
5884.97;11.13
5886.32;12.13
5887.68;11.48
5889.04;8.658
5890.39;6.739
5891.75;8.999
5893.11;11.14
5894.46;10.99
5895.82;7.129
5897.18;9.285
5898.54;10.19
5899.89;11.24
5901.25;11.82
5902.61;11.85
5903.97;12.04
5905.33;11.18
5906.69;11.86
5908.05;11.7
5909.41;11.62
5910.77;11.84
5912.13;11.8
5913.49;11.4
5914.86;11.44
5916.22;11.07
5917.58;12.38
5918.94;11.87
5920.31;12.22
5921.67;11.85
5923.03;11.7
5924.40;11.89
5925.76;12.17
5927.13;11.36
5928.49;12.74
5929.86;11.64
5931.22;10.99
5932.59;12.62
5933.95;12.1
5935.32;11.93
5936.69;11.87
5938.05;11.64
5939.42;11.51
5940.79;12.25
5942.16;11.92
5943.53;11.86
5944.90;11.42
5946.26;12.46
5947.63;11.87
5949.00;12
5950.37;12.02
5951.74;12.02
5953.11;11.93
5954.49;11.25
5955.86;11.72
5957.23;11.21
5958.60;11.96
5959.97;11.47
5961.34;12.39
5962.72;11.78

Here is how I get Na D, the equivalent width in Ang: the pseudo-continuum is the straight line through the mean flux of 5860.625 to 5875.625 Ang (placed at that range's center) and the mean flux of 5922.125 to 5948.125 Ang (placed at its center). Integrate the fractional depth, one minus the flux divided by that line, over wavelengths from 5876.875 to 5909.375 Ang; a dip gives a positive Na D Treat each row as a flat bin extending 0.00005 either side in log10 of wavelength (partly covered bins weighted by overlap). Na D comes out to 2.9 Ang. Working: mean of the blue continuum 11.9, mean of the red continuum 11.9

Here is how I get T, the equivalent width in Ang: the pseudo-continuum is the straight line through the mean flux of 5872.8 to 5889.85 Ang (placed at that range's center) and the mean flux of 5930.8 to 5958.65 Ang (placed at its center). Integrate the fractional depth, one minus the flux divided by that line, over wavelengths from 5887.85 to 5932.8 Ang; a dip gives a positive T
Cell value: 1.79 Ang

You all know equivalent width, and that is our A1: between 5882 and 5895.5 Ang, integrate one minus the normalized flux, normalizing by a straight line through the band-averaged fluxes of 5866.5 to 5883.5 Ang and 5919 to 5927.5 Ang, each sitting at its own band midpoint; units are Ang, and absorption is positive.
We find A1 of 1.8 Ang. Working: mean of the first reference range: 11.8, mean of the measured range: 10.2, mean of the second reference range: 11.9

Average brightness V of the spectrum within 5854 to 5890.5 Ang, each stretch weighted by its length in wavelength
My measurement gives 11.5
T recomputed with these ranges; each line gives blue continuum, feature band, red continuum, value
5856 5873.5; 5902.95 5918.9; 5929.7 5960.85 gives 0.1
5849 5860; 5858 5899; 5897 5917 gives 2.1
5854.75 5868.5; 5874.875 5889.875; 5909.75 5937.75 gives 0.5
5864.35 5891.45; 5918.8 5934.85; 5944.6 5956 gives -0.3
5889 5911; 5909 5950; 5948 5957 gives -2.3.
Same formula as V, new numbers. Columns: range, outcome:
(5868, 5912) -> 11.1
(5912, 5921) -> 11.7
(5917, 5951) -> 11.9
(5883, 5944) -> 11.3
